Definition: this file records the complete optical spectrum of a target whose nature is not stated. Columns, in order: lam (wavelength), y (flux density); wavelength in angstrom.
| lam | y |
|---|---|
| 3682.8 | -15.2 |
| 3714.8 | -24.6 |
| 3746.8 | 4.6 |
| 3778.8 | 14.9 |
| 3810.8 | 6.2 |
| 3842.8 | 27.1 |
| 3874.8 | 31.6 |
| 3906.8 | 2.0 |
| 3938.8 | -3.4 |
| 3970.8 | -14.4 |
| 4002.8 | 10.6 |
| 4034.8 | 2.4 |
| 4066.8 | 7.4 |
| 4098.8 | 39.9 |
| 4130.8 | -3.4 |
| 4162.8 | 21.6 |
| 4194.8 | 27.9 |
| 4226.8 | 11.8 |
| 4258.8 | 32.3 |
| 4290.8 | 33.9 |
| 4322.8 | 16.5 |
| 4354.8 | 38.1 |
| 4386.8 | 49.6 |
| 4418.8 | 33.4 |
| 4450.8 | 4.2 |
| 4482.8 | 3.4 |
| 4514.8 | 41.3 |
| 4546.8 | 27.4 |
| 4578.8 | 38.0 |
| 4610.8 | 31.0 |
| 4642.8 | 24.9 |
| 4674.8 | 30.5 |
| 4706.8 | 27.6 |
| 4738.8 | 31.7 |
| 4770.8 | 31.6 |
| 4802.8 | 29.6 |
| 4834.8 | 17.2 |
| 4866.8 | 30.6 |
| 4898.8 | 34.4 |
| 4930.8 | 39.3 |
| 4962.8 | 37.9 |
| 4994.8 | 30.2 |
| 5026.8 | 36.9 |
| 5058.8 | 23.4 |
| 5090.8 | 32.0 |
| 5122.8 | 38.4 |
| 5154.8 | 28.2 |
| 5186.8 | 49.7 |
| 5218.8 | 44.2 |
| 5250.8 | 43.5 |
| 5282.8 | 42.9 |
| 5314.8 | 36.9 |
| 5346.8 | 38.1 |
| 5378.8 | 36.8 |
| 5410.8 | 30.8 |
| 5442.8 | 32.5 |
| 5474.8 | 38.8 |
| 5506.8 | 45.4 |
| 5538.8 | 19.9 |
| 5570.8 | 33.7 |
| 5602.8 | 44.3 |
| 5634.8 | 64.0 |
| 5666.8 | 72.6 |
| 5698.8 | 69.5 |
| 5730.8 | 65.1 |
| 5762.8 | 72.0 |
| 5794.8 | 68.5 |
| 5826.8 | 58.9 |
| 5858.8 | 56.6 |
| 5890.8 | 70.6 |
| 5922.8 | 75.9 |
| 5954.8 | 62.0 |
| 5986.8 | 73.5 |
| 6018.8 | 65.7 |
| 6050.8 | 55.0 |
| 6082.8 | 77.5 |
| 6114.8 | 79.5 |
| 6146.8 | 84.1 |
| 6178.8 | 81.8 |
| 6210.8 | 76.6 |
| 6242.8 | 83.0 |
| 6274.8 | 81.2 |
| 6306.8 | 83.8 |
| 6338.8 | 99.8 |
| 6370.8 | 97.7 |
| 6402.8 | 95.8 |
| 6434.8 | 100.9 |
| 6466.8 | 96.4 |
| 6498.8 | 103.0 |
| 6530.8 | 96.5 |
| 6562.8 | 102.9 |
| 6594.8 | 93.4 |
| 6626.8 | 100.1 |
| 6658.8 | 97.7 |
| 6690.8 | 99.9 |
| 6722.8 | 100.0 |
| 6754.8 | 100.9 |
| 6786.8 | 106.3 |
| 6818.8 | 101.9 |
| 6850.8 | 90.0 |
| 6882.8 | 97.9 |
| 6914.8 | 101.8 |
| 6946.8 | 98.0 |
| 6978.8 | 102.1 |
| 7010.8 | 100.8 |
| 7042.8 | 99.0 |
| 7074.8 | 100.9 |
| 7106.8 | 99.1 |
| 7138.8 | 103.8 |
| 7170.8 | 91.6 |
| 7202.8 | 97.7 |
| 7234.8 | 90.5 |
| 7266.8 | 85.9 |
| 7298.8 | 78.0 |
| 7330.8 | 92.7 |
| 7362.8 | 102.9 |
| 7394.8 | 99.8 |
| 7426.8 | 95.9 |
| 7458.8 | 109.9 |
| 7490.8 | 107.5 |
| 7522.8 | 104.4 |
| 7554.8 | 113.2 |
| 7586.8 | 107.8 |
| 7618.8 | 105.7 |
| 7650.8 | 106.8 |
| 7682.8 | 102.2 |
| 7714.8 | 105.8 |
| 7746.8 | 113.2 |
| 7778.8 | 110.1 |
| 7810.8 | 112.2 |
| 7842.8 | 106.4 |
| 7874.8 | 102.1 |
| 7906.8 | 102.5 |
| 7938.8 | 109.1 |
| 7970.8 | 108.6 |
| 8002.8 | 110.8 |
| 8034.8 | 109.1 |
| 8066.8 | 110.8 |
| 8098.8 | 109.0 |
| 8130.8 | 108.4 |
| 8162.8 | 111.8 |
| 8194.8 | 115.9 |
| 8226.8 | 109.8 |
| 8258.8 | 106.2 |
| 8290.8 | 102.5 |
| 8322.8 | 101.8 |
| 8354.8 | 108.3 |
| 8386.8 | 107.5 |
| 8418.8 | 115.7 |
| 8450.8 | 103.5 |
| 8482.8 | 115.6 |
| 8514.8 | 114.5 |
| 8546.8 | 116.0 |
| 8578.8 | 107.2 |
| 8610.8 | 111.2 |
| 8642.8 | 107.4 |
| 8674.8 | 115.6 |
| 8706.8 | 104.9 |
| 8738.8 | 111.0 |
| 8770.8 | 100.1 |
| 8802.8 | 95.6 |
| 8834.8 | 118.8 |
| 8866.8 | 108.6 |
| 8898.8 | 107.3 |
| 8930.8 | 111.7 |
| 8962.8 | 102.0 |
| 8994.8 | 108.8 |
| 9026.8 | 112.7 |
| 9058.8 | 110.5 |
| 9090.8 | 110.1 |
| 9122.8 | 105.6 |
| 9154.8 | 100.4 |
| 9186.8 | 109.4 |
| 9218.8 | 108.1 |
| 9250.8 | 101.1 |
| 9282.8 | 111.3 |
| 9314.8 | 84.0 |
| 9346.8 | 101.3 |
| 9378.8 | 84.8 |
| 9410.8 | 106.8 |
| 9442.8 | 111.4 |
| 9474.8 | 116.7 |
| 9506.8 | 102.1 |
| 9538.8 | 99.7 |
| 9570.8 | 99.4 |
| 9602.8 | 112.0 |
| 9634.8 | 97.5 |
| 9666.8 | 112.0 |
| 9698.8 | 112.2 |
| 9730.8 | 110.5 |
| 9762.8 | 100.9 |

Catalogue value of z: 0.408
